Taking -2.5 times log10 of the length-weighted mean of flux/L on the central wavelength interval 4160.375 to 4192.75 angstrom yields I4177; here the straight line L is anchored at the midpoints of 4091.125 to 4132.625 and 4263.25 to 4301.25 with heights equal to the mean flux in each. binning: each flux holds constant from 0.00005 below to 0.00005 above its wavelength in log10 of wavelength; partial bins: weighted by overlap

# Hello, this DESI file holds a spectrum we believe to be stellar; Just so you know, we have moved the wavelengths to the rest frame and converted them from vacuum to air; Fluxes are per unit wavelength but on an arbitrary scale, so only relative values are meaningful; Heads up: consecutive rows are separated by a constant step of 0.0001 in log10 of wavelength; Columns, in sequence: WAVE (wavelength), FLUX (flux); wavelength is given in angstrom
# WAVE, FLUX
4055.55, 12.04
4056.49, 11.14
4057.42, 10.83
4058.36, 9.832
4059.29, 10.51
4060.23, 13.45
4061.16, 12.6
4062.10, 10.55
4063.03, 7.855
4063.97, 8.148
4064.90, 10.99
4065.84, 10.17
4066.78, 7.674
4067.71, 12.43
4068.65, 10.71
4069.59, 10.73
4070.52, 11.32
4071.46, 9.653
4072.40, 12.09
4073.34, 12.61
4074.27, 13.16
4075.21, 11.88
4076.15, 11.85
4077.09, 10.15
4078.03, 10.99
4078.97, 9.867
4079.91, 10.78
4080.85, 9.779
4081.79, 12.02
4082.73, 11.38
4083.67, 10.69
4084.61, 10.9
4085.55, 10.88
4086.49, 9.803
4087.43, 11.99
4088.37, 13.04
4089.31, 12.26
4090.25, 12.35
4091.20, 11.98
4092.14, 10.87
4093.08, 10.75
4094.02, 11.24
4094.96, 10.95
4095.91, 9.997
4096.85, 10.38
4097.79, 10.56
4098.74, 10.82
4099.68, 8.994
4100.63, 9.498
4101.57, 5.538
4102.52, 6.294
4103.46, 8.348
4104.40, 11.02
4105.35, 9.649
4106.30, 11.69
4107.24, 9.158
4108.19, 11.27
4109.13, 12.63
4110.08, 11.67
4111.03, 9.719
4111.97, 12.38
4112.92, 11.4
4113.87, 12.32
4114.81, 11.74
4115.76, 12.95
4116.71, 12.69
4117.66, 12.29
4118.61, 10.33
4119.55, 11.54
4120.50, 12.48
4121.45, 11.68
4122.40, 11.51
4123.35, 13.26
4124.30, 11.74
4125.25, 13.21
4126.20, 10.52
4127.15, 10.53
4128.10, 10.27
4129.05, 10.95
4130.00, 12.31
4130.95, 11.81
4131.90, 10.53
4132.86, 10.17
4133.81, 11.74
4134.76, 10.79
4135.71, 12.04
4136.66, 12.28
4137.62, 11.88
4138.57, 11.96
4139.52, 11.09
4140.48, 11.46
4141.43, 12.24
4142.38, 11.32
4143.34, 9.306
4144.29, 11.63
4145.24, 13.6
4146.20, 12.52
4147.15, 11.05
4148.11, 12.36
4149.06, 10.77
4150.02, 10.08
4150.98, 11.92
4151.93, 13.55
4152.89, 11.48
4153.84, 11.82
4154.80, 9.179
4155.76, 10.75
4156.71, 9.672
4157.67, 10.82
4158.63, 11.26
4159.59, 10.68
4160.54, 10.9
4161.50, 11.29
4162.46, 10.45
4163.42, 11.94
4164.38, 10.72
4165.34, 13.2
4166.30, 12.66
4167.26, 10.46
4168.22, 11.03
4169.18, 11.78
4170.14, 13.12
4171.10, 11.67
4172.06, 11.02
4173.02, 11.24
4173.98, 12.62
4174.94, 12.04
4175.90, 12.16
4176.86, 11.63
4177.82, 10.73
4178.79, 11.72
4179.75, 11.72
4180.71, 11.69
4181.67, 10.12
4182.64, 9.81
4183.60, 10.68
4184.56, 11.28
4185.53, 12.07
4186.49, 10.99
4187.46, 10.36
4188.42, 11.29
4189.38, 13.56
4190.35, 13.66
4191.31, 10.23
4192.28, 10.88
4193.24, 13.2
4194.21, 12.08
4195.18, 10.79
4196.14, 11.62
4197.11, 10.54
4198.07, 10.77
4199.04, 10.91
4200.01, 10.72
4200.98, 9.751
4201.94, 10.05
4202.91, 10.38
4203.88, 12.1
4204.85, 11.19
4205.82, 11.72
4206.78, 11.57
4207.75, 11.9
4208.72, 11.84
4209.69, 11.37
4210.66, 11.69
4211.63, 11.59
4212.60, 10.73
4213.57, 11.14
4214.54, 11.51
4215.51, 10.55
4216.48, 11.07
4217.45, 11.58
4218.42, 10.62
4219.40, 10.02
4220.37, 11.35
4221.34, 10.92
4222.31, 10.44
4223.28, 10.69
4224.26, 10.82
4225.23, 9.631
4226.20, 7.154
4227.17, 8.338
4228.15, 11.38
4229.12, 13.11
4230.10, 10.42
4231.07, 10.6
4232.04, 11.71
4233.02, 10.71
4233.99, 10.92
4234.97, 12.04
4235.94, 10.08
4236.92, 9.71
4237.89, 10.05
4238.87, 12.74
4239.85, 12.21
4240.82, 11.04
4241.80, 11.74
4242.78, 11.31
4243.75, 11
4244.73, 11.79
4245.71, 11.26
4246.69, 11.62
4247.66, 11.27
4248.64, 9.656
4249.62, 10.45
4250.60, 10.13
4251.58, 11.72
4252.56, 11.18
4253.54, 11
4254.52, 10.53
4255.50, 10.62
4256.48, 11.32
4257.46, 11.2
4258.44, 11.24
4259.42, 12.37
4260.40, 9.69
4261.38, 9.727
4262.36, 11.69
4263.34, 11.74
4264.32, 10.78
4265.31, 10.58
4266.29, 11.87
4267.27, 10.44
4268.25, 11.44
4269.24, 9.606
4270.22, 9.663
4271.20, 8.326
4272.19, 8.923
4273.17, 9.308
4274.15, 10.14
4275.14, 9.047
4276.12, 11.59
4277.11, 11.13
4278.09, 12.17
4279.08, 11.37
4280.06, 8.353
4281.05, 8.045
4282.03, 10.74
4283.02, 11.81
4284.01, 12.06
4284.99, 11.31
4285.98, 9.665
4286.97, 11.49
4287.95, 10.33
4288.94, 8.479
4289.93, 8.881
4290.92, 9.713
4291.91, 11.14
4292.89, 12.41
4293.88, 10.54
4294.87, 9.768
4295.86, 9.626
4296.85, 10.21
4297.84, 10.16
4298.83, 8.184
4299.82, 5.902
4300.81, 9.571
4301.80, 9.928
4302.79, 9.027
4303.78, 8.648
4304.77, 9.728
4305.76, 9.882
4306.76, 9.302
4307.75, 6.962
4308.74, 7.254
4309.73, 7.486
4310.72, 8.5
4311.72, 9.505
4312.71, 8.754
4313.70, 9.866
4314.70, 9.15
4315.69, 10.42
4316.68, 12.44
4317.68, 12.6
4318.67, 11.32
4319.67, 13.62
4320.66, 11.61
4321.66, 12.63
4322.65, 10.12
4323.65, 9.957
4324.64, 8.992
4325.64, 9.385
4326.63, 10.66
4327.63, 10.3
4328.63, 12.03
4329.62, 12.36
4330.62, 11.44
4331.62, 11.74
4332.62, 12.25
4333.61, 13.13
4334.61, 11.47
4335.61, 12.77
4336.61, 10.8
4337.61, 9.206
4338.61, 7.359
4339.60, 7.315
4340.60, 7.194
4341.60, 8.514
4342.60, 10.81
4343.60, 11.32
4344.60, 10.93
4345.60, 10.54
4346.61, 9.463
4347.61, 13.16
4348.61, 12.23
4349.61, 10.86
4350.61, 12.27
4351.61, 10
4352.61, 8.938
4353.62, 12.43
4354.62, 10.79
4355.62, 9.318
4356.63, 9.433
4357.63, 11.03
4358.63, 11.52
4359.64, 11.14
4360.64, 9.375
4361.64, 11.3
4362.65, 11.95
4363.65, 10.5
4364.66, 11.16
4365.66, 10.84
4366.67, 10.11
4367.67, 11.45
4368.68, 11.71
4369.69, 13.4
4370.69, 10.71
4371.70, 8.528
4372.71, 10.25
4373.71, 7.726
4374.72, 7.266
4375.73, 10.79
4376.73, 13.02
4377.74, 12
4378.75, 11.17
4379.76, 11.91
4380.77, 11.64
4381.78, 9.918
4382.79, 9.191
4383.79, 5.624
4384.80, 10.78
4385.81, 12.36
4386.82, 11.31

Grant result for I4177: -0.08 mag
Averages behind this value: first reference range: 10.9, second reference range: 10.1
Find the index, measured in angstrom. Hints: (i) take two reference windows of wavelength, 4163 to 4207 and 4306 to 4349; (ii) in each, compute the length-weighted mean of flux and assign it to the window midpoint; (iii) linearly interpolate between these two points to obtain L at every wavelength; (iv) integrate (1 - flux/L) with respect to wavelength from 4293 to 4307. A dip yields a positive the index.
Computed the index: 1.6 angstrom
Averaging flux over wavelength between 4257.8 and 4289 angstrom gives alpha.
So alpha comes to 10.5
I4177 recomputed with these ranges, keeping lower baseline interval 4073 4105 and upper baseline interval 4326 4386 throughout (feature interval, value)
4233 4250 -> -0.04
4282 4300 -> 0.05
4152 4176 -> -0.07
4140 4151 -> -0.08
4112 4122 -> -0.12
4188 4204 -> -0.06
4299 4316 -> 0.21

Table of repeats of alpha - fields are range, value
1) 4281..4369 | 10.4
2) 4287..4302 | 9.71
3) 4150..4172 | 11.3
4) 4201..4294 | 10.8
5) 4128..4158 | 11.4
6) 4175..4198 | 11.4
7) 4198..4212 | 11.2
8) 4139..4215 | 11.4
